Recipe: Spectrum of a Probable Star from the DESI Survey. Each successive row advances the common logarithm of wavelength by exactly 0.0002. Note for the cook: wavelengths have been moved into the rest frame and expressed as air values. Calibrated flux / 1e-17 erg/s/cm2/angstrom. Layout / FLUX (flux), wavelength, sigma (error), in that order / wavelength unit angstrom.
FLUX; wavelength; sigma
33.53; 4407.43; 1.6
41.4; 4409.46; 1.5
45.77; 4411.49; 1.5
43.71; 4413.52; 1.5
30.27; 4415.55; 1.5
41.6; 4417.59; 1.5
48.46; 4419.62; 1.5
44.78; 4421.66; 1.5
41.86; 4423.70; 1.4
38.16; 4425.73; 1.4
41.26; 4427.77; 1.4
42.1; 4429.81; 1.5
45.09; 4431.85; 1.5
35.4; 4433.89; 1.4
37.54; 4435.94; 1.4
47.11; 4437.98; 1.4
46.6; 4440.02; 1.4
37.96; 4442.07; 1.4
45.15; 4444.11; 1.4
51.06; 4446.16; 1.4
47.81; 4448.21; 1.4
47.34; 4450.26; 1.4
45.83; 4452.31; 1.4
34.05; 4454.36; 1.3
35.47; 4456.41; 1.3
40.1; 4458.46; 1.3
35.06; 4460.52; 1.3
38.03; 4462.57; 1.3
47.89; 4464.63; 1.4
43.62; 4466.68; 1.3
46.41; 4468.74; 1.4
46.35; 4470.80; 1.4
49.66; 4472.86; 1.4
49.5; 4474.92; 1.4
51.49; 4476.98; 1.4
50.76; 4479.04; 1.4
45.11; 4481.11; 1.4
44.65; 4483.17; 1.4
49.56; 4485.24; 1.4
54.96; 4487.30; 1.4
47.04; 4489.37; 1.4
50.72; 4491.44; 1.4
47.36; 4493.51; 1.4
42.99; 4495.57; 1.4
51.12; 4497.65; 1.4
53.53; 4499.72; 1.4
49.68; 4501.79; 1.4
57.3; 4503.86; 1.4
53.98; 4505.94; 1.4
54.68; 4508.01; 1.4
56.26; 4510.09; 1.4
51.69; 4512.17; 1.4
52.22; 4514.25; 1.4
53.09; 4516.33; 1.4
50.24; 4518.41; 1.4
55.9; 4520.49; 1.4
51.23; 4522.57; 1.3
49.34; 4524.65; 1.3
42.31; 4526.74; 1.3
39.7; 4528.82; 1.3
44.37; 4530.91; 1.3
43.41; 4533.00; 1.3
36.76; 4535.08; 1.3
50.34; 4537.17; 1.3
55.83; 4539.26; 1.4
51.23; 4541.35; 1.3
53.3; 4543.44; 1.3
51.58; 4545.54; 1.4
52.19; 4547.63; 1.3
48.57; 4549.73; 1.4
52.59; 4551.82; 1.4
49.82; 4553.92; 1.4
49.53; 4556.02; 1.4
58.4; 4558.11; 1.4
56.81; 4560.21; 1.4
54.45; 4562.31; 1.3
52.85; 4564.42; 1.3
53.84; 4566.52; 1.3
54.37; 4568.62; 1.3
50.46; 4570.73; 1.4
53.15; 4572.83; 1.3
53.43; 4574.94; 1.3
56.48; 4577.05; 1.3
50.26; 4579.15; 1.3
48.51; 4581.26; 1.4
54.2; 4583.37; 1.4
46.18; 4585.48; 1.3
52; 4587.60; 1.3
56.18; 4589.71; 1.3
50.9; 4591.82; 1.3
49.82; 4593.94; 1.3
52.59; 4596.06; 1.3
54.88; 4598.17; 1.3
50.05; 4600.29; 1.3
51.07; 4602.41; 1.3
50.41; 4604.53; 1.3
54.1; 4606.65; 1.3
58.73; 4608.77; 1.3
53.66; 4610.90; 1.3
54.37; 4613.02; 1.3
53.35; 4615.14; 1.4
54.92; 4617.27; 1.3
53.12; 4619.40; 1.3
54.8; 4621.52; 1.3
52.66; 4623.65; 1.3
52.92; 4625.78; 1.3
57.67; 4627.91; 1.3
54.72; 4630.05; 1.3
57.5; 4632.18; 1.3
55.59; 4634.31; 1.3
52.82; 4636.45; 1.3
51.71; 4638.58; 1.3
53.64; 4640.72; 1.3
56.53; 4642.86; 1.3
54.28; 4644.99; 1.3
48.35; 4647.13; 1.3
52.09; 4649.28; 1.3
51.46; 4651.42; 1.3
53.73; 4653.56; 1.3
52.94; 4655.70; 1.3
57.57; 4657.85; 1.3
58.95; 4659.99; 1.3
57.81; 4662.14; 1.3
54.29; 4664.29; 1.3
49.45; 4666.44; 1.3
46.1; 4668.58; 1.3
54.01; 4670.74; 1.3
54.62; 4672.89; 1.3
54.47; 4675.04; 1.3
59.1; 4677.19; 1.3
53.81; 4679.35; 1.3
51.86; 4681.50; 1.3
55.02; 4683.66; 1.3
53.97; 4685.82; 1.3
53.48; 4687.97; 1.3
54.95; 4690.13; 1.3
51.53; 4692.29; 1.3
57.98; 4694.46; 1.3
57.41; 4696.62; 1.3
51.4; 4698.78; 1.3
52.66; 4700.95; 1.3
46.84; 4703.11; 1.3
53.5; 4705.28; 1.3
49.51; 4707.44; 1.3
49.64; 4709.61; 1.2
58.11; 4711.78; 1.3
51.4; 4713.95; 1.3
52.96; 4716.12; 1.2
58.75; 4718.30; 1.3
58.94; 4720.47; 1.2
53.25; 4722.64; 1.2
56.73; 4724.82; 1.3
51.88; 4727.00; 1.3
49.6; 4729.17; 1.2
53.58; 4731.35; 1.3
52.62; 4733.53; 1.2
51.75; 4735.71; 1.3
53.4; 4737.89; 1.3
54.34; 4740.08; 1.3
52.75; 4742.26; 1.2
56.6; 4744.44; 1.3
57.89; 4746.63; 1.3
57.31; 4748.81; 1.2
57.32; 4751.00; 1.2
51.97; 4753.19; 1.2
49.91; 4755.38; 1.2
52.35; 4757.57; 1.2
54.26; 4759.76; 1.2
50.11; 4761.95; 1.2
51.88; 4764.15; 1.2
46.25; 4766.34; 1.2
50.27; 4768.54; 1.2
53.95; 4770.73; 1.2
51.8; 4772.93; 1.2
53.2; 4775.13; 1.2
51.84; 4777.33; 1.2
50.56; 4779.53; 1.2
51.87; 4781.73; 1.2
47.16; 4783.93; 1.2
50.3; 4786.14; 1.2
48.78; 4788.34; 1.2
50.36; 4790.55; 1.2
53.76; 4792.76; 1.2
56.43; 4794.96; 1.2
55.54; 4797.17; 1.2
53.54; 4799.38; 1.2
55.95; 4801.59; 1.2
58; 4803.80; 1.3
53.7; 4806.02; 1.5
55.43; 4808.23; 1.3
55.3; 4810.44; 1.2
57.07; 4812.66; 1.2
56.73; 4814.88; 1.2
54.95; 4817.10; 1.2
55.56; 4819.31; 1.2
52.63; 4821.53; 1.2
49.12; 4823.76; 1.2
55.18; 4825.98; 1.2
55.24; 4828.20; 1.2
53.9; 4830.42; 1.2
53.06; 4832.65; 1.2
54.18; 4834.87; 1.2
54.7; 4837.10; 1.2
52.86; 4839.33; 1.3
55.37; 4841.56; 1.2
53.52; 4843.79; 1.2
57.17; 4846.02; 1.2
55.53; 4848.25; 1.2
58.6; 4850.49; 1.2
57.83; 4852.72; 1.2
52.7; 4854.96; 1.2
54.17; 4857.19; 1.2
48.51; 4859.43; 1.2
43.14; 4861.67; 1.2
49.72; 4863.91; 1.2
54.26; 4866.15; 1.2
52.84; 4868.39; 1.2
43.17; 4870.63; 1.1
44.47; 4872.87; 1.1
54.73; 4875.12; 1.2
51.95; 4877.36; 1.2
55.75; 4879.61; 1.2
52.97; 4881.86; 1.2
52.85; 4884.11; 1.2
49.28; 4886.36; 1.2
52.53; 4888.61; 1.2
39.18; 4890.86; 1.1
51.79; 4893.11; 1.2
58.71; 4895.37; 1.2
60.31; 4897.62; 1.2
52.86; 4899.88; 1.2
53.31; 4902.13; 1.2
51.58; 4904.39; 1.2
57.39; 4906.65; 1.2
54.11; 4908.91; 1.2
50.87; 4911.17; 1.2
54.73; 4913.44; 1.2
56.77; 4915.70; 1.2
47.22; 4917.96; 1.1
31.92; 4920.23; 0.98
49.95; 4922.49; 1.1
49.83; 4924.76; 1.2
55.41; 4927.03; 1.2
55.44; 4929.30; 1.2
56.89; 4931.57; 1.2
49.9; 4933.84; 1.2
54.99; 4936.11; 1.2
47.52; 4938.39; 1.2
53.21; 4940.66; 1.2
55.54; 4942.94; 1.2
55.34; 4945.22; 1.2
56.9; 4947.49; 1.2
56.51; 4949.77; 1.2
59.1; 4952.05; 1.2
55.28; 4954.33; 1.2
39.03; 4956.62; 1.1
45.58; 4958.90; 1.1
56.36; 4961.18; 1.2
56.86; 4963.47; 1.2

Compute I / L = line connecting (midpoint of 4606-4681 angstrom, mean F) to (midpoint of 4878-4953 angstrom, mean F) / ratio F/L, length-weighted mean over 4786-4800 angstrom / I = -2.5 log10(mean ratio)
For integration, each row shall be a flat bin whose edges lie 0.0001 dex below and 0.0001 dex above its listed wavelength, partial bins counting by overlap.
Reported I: 0.01 mag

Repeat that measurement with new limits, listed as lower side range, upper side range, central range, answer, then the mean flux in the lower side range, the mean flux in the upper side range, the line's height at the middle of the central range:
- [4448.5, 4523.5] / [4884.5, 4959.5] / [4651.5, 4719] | -0.08 mag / 48.2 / 52.1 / 50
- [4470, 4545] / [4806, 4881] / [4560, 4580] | -0.07 mag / 49.7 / 53.3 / 50.4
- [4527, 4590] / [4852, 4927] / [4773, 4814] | -0.04 mag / 50.9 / 51.3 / 51.2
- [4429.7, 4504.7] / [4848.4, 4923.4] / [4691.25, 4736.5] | -0.09 mag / 45.7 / 51.6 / 49.2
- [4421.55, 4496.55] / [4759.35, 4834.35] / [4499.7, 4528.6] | -0.13 mag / 44.5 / 53.1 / 45.9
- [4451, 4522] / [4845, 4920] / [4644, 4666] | -0.09 mag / 48.2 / 52.2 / 49.9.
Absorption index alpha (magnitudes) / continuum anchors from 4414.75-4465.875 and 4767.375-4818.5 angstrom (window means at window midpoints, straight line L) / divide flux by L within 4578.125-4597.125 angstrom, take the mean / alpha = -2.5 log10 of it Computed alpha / -0.100 mag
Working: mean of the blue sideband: 41.9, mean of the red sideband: 53.3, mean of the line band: 51.2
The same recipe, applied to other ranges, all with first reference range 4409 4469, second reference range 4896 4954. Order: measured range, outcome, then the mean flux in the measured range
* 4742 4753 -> -0.15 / 56.3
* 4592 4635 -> -0.17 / 53.8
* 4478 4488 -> -0.13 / 48.8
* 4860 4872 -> 0.07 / 48.6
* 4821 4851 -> -0.06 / 54.3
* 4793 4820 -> -0.11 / 55.6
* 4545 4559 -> -0.16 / 51.8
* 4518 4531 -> -0.08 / 47.7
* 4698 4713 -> -0.08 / 51.7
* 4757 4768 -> -0.03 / 50.9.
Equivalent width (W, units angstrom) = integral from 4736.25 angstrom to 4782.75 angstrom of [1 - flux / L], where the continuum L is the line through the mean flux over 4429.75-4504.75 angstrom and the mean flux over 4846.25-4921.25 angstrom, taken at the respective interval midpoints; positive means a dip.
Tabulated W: -2.7 angstrom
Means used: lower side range 45.8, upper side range 51.8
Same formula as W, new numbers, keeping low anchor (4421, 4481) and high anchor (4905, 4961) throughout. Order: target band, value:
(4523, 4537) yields 0.5 angstrom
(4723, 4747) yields -2.5 angstrom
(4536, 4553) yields -2.5 angstrom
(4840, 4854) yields -1.5 angstrom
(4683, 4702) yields -2.5 angstrom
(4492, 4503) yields -1.2 angstrom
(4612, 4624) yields -1.9 angstrom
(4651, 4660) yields -1.4 angstrom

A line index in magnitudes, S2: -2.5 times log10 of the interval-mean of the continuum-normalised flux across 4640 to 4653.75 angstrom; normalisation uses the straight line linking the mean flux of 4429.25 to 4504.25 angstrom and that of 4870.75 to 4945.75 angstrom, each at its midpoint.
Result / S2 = -0.098 mag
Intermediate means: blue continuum 45.7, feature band 52.8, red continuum 52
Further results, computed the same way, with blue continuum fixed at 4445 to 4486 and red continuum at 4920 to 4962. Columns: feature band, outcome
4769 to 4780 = -0.055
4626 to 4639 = -0.160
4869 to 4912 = -0.012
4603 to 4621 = -0.147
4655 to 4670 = -0.126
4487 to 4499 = -0.078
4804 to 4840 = -0.084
